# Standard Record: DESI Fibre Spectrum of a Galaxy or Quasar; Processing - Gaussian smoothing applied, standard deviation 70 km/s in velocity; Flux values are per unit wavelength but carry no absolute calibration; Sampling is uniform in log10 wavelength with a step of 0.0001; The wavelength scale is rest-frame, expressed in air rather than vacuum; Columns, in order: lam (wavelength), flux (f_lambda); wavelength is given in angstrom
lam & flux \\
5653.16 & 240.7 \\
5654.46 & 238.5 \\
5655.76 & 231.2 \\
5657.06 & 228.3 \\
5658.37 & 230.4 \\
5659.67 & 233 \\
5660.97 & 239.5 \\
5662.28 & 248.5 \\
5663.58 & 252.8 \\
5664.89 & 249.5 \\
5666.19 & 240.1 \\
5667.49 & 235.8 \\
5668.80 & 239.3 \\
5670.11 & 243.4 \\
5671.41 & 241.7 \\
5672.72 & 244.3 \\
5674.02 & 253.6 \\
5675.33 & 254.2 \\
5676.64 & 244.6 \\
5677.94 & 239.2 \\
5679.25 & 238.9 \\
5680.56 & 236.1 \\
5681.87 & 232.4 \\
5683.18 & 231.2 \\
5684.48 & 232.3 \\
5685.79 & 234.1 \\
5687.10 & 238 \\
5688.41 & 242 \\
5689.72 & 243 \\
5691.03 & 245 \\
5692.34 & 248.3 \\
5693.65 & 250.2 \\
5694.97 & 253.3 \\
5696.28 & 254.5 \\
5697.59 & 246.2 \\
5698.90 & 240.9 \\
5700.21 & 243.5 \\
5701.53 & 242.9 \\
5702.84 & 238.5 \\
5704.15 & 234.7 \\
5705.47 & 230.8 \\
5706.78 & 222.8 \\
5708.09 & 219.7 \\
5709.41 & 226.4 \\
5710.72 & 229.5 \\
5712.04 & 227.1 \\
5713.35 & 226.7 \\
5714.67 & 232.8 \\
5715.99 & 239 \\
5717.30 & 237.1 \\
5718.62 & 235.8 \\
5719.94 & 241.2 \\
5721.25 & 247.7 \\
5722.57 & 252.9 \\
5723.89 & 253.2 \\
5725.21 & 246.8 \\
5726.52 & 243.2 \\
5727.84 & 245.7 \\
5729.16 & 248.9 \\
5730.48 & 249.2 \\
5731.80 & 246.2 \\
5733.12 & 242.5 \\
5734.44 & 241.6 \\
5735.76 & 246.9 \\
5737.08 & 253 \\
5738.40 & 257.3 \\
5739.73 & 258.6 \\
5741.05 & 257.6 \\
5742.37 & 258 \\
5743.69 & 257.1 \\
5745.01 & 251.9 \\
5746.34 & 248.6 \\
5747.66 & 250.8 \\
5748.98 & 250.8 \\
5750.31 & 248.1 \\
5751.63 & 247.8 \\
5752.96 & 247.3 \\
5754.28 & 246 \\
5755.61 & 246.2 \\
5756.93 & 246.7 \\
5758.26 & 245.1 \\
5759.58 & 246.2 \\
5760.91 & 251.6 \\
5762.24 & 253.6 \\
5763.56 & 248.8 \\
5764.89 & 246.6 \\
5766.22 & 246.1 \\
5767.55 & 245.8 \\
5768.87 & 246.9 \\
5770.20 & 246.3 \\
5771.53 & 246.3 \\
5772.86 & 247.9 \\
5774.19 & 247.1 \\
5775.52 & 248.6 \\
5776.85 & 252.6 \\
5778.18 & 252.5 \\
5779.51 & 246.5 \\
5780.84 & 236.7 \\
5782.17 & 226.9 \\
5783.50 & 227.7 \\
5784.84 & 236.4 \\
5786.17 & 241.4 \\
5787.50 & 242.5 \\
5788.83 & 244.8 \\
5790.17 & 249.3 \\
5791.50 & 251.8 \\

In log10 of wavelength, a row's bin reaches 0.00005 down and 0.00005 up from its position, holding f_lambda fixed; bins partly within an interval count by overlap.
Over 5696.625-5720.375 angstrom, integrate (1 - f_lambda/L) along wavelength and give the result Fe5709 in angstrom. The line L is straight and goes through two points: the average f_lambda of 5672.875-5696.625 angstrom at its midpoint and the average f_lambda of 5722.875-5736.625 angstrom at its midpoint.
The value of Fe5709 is 1.0 angstrom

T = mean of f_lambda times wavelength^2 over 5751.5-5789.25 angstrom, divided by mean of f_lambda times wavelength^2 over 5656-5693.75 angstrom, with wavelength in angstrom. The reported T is 1.1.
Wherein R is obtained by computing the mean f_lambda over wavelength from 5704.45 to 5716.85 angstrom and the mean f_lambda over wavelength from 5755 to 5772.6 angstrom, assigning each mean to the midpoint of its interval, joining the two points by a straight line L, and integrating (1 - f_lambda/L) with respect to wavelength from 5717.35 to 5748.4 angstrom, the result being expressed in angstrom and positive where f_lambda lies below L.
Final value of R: -1.65 angstrom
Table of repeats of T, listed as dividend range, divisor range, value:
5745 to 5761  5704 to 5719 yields 1.09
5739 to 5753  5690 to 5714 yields 1.08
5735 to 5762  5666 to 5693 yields 1.07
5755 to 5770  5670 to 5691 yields 1.06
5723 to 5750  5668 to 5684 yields 1.06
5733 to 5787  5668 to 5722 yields 1.06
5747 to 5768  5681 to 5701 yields 1.05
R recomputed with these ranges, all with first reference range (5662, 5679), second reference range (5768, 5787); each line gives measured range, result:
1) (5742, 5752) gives -0.3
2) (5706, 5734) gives 0.6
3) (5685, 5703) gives 0.0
